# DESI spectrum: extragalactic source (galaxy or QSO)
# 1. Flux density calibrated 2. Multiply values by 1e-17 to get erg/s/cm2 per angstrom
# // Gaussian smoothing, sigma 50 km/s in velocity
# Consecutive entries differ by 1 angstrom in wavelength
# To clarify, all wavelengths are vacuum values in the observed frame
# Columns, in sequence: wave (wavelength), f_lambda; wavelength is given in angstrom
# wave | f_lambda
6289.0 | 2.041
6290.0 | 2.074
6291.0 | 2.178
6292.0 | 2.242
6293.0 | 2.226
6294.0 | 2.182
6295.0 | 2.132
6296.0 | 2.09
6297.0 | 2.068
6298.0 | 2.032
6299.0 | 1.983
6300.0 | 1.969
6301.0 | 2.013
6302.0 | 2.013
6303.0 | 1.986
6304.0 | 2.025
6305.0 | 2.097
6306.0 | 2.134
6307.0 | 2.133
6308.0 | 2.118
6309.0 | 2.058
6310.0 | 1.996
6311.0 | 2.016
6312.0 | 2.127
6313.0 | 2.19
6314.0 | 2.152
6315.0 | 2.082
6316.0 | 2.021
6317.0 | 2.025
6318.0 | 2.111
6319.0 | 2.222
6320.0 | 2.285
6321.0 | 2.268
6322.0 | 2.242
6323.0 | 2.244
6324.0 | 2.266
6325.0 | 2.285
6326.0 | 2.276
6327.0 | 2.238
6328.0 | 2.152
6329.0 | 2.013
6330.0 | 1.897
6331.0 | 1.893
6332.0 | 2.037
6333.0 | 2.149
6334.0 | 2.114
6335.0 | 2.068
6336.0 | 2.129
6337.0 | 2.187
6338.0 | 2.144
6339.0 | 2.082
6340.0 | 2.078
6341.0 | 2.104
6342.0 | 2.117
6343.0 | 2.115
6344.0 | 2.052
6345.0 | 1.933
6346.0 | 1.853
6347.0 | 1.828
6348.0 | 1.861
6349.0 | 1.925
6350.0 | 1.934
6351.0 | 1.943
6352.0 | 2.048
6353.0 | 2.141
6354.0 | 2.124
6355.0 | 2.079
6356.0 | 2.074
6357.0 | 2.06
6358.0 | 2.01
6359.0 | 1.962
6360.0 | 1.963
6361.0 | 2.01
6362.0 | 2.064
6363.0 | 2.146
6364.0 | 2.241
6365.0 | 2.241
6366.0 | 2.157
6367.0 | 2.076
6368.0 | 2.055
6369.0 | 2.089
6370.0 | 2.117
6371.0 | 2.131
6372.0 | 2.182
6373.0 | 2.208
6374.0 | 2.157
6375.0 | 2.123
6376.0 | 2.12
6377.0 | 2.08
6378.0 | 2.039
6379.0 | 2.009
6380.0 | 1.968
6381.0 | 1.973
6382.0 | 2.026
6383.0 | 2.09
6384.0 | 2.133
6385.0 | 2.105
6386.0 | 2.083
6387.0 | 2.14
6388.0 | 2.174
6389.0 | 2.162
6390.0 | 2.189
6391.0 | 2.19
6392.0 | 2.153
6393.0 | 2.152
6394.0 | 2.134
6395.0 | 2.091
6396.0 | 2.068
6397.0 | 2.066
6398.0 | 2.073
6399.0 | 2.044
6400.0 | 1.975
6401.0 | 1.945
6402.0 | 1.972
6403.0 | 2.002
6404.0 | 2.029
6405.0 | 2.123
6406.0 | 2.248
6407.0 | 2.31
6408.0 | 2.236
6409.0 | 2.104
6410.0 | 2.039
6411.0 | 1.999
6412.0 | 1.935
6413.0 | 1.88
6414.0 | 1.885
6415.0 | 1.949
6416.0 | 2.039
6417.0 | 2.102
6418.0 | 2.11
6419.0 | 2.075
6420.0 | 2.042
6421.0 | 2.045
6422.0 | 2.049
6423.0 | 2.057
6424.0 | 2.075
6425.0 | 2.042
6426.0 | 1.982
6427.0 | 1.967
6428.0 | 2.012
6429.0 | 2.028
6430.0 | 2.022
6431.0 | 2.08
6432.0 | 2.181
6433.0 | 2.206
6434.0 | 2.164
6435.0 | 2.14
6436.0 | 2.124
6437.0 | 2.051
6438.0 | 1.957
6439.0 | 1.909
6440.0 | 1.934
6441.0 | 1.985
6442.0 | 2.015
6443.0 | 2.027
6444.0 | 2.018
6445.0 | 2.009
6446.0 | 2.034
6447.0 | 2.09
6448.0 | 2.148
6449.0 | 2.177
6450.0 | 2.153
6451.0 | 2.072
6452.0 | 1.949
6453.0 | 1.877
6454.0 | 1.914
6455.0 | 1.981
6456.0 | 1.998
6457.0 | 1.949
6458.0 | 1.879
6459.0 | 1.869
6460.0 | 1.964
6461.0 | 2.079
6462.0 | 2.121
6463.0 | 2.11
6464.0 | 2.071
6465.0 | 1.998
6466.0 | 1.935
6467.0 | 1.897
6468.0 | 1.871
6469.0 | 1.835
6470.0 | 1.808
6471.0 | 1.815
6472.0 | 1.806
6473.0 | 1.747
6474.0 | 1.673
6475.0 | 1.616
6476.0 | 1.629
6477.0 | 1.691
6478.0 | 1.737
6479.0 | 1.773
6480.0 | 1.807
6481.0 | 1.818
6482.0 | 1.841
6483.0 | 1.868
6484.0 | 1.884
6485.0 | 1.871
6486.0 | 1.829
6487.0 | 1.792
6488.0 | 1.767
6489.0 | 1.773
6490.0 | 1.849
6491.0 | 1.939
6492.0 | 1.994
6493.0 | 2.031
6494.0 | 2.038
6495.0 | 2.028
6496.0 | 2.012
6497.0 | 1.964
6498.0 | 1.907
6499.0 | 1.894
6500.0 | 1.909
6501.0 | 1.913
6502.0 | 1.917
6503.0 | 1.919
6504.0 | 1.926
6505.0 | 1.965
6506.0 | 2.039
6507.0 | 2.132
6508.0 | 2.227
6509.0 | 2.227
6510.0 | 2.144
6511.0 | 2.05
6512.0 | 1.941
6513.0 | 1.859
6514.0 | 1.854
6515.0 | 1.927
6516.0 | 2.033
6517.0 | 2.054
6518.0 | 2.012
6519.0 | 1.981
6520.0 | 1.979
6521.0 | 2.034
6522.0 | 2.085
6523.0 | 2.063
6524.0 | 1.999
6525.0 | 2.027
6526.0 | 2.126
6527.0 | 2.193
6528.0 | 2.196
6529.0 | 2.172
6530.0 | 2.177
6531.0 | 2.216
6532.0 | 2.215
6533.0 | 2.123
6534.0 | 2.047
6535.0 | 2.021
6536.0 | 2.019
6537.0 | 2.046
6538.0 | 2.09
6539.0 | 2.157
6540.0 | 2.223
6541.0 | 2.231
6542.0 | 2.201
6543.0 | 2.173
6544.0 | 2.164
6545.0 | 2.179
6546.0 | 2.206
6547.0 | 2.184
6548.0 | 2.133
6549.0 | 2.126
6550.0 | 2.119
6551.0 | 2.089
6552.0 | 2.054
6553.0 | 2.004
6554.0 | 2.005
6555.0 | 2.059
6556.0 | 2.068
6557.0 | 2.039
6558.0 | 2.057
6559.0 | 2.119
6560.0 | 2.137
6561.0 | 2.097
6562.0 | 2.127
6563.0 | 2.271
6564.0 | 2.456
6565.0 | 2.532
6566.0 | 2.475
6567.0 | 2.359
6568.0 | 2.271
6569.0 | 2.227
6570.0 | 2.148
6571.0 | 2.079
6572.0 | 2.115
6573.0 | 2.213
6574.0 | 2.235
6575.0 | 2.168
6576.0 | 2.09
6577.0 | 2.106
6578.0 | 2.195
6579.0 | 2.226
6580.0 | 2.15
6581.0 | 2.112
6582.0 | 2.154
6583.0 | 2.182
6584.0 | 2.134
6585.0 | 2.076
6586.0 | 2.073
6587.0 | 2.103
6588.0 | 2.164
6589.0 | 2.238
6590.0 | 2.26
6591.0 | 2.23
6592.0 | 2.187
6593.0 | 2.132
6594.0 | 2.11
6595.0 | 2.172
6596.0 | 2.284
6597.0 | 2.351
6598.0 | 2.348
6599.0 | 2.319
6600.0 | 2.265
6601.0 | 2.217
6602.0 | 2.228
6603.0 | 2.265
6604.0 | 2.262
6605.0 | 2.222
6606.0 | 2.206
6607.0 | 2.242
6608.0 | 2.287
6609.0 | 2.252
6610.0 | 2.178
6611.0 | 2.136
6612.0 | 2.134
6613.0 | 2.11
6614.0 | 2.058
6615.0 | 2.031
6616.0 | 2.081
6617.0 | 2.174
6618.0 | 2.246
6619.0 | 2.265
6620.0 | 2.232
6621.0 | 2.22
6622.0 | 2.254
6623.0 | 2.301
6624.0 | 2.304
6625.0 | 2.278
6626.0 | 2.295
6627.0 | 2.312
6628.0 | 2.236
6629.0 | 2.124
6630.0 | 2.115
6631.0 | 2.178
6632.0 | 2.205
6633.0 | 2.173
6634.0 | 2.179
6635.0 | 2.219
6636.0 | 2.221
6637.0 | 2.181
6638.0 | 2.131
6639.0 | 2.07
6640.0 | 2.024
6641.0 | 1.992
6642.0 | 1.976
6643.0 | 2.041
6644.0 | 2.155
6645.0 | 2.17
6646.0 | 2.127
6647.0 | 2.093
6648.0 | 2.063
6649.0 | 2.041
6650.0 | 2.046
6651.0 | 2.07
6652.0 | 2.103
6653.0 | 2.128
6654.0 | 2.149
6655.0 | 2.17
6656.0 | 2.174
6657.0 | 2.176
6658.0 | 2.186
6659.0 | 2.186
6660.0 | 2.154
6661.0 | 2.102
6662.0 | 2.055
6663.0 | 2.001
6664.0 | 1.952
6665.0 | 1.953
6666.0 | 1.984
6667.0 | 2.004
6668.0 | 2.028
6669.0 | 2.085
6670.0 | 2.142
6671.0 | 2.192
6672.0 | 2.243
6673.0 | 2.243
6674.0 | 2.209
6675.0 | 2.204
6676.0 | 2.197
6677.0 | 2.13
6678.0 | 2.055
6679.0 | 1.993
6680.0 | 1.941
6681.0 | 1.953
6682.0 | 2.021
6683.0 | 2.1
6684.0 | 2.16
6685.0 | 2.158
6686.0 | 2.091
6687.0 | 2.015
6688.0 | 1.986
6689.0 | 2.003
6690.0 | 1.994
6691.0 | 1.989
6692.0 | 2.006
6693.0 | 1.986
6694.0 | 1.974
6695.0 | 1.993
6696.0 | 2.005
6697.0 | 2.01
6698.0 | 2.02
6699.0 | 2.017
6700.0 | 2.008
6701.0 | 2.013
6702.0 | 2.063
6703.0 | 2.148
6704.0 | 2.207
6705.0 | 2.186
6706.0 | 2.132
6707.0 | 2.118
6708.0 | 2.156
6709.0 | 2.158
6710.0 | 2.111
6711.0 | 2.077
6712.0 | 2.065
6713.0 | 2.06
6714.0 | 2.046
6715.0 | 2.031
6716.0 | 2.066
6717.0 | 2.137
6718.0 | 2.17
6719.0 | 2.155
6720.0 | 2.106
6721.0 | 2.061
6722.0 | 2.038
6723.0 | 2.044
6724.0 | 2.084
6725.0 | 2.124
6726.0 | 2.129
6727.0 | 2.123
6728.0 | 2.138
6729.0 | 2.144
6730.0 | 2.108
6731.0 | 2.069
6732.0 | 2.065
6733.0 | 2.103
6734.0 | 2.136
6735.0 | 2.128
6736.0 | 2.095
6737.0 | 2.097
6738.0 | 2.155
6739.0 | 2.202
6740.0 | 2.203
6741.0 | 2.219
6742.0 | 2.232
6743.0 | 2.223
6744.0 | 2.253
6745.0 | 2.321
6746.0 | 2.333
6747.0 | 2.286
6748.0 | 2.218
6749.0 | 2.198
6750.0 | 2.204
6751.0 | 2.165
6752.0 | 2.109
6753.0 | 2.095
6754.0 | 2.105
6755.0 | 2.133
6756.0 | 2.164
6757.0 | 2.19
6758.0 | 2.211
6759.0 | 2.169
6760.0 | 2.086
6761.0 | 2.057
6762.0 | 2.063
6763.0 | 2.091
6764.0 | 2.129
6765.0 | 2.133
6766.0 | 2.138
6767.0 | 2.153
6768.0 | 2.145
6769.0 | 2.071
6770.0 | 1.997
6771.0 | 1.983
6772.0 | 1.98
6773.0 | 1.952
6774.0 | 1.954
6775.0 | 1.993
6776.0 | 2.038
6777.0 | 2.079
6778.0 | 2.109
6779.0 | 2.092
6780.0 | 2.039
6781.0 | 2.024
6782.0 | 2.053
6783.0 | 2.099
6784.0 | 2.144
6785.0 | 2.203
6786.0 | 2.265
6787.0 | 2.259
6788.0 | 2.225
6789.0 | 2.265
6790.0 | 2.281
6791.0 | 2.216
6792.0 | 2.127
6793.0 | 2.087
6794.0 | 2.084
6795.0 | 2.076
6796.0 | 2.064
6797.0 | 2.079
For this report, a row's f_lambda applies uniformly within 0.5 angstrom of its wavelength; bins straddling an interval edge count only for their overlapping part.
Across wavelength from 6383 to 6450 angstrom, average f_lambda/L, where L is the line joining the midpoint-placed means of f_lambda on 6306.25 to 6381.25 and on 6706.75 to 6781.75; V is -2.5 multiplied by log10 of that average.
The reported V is 0.01 mag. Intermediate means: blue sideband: 2.09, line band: 2.07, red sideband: 2.12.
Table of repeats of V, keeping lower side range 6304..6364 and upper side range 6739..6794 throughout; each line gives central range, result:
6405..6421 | 0.02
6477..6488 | 0.16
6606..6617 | -0.02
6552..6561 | 0.03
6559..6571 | -0.08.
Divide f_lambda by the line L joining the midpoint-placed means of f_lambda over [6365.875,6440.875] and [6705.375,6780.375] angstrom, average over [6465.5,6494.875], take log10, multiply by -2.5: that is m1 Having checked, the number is 0.14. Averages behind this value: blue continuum 2.07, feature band 1.83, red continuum 2.12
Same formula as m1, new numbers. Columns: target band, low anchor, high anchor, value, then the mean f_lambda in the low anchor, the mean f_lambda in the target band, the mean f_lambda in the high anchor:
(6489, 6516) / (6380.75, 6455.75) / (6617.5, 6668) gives 0.058 mag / 2.06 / 1.98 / 2.14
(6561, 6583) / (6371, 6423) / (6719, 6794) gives -0.058 mag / 2.08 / 2.22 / 2.13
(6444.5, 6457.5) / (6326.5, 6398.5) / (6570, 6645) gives 0.046 mag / 2.08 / 2.03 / 2.18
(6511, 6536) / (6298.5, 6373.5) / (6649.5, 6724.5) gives 0.015 mag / 2.08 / 2.05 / 2.08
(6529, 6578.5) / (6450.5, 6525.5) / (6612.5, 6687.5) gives -0.078 mag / 1.93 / 2.16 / 2.13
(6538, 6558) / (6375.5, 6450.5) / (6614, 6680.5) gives -0.010 mag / 2.07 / 2.12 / 2.14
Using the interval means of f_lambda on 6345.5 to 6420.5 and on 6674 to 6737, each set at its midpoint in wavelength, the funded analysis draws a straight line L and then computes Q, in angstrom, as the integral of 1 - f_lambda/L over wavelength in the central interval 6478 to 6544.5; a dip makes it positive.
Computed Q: 2.0 angstrom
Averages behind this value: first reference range 2.07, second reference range 2.08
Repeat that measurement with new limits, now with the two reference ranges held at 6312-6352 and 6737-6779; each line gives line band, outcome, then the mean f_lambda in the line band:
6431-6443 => 0.2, 2.06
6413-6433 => 0.6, 2.04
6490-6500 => 0.7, 1.97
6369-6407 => 0.0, 2.1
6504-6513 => 0.2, 2.07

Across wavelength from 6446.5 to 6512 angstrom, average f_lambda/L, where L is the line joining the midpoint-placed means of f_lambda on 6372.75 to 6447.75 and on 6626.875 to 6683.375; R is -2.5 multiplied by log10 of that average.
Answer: 0.08 mag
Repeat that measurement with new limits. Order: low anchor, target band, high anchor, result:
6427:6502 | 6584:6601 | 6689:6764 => -0.091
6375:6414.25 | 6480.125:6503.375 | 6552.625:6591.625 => 0.124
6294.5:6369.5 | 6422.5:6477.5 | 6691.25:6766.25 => 0.061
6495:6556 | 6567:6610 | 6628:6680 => -0.056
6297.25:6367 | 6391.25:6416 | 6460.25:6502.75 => -0.041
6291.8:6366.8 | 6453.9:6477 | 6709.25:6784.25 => 0.112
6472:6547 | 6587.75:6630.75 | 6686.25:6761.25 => -0.087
